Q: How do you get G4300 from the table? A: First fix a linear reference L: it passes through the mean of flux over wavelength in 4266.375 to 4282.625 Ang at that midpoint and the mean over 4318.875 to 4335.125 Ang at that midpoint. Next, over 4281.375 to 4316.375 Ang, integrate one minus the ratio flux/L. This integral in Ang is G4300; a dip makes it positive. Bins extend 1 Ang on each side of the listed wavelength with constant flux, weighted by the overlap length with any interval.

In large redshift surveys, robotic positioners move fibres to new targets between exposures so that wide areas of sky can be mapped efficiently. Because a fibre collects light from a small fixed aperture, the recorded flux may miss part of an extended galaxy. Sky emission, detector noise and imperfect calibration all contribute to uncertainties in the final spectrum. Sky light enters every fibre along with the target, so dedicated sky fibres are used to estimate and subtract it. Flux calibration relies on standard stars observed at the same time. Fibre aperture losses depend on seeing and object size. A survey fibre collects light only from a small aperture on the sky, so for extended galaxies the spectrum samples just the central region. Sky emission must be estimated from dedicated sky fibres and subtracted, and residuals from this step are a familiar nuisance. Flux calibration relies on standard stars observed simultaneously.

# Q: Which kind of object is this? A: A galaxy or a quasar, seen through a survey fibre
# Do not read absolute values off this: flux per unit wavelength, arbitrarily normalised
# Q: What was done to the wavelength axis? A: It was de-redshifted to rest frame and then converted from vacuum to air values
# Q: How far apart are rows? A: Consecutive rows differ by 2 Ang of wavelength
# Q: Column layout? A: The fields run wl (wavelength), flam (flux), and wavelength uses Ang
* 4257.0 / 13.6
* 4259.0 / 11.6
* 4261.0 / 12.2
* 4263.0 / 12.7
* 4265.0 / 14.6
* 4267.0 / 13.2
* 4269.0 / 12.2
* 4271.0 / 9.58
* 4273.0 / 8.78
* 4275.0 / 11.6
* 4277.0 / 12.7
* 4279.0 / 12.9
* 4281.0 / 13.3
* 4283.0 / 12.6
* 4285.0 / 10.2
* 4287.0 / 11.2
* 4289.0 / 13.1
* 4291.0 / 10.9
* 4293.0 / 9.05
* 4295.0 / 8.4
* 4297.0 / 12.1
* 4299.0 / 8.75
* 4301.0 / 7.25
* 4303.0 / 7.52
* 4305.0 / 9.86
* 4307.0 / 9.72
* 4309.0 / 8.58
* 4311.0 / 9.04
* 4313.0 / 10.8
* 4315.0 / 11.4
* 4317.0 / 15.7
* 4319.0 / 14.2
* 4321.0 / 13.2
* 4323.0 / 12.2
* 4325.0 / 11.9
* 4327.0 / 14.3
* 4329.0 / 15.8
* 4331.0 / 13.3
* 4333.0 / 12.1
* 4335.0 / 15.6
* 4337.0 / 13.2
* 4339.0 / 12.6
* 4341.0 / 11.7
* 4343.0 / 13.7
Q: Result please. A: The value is 6.7 Ang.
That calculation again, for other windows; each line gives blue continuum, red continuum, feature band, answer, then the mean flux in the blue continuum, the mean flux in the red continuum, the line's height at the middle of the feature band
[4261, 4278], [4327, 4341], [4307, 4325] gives 1.9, 11.9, 13.7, 13.2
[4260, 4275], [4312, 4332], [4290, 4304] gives 3.9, 11.9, 13.3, 12.6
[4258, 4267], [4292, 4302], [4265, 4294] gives -1.8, 12.8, 9.11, 11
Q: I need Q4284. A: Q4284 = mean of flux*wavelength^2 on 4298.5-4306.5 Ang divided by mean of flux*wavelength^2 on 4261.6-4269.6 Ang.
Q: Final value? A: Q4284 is 0.6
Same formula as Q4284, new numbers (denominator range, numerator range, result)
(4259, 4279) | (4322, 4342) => 1.14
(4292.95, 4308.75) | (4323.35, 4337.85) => 1.53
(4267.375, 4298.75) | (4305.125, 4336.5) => 1.13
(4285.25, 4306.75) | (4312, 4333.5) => 1.36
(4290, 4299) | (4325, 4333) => 1.41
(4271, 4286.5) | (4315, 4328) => 1.18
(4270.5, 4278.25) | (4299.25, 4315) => 0.86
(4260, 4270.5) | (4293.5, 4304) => 0.70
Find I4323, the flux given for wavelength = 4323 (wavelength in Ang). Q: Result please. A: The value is 12.2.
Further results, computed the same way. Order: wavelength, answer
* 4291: 10.9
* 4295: 8.4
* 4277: 12.7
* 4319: 14.2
